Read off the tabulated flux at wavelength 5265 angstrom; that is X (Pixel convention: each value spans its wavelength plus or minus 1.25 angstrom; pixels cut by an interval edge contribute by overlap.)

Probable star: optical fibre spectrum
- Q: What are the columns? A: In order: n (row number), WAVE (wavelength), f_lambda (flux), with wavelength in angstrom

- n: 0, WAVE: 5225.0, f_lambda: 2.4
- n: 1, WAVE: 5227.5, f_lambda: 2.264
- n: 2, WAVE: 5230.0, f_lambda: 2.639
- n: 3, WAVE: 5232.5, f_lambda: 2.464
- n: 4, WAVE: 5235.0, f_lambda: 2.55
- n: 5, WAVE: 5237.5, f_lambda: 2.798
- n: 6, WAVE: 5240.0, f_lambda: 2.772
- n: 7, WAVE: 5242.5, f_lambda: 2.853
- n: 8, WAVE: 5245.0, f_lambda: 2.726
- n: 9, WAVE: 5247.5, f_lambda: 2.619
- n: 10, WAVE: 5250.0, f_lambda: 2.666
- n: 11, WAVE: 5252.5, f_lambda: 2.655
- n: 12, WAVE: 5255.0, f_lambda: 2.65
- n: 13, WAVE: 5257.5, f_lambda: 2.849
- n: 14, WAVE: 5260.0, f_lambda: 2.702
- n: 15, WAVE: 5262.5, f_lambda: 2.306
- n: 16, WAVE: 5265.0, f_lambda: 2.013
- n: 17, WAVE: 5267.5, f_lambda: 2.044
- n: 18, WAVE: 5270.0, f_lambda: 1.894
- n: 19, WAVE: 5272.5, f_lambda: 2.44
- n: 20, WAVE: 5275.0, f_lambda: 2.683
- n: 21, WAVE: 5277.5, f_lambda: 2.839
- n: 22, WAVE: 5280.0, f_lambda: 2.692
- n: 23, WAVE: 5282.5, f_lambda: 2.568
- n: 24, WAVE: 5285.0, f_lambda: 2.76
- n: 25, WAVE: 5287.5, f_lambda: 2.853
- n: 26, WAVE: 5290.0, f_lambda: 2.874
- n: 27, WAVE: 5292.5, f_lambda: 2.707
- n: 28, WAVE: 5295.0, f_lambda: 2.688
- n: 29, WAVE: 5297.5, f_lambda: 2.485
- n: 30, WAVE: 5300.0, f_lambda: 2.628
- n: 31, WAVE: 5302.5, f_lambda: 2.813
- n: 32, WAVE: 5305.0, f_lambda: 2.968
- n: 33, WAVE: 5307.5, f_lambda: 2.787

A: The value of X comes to 2.013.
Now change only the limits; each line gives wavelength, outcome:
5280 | 2.692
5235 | 2.55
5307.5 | 2.787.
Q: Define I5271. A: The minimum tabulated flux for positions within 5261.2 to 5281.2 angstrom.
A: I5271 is 1.894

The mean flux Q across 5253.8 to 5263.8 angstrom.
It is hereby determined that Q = 2.62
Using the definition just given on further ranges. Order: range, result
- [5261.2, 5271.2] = 2.07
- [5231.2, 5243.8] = 2.69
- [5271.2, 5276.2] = 2.55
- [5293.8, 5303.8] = 2.65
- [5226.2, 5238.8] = 2.54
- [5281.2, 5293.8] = 2.75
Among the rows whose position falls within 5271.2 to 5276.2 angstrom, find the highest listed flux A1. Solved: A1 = 2.683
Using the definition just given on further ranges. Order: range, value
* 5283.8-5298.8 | 2.874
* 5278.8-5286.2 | 2.76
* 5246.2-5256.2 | 2.666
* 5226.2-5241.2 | 2.798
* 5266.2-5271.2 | 2.044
